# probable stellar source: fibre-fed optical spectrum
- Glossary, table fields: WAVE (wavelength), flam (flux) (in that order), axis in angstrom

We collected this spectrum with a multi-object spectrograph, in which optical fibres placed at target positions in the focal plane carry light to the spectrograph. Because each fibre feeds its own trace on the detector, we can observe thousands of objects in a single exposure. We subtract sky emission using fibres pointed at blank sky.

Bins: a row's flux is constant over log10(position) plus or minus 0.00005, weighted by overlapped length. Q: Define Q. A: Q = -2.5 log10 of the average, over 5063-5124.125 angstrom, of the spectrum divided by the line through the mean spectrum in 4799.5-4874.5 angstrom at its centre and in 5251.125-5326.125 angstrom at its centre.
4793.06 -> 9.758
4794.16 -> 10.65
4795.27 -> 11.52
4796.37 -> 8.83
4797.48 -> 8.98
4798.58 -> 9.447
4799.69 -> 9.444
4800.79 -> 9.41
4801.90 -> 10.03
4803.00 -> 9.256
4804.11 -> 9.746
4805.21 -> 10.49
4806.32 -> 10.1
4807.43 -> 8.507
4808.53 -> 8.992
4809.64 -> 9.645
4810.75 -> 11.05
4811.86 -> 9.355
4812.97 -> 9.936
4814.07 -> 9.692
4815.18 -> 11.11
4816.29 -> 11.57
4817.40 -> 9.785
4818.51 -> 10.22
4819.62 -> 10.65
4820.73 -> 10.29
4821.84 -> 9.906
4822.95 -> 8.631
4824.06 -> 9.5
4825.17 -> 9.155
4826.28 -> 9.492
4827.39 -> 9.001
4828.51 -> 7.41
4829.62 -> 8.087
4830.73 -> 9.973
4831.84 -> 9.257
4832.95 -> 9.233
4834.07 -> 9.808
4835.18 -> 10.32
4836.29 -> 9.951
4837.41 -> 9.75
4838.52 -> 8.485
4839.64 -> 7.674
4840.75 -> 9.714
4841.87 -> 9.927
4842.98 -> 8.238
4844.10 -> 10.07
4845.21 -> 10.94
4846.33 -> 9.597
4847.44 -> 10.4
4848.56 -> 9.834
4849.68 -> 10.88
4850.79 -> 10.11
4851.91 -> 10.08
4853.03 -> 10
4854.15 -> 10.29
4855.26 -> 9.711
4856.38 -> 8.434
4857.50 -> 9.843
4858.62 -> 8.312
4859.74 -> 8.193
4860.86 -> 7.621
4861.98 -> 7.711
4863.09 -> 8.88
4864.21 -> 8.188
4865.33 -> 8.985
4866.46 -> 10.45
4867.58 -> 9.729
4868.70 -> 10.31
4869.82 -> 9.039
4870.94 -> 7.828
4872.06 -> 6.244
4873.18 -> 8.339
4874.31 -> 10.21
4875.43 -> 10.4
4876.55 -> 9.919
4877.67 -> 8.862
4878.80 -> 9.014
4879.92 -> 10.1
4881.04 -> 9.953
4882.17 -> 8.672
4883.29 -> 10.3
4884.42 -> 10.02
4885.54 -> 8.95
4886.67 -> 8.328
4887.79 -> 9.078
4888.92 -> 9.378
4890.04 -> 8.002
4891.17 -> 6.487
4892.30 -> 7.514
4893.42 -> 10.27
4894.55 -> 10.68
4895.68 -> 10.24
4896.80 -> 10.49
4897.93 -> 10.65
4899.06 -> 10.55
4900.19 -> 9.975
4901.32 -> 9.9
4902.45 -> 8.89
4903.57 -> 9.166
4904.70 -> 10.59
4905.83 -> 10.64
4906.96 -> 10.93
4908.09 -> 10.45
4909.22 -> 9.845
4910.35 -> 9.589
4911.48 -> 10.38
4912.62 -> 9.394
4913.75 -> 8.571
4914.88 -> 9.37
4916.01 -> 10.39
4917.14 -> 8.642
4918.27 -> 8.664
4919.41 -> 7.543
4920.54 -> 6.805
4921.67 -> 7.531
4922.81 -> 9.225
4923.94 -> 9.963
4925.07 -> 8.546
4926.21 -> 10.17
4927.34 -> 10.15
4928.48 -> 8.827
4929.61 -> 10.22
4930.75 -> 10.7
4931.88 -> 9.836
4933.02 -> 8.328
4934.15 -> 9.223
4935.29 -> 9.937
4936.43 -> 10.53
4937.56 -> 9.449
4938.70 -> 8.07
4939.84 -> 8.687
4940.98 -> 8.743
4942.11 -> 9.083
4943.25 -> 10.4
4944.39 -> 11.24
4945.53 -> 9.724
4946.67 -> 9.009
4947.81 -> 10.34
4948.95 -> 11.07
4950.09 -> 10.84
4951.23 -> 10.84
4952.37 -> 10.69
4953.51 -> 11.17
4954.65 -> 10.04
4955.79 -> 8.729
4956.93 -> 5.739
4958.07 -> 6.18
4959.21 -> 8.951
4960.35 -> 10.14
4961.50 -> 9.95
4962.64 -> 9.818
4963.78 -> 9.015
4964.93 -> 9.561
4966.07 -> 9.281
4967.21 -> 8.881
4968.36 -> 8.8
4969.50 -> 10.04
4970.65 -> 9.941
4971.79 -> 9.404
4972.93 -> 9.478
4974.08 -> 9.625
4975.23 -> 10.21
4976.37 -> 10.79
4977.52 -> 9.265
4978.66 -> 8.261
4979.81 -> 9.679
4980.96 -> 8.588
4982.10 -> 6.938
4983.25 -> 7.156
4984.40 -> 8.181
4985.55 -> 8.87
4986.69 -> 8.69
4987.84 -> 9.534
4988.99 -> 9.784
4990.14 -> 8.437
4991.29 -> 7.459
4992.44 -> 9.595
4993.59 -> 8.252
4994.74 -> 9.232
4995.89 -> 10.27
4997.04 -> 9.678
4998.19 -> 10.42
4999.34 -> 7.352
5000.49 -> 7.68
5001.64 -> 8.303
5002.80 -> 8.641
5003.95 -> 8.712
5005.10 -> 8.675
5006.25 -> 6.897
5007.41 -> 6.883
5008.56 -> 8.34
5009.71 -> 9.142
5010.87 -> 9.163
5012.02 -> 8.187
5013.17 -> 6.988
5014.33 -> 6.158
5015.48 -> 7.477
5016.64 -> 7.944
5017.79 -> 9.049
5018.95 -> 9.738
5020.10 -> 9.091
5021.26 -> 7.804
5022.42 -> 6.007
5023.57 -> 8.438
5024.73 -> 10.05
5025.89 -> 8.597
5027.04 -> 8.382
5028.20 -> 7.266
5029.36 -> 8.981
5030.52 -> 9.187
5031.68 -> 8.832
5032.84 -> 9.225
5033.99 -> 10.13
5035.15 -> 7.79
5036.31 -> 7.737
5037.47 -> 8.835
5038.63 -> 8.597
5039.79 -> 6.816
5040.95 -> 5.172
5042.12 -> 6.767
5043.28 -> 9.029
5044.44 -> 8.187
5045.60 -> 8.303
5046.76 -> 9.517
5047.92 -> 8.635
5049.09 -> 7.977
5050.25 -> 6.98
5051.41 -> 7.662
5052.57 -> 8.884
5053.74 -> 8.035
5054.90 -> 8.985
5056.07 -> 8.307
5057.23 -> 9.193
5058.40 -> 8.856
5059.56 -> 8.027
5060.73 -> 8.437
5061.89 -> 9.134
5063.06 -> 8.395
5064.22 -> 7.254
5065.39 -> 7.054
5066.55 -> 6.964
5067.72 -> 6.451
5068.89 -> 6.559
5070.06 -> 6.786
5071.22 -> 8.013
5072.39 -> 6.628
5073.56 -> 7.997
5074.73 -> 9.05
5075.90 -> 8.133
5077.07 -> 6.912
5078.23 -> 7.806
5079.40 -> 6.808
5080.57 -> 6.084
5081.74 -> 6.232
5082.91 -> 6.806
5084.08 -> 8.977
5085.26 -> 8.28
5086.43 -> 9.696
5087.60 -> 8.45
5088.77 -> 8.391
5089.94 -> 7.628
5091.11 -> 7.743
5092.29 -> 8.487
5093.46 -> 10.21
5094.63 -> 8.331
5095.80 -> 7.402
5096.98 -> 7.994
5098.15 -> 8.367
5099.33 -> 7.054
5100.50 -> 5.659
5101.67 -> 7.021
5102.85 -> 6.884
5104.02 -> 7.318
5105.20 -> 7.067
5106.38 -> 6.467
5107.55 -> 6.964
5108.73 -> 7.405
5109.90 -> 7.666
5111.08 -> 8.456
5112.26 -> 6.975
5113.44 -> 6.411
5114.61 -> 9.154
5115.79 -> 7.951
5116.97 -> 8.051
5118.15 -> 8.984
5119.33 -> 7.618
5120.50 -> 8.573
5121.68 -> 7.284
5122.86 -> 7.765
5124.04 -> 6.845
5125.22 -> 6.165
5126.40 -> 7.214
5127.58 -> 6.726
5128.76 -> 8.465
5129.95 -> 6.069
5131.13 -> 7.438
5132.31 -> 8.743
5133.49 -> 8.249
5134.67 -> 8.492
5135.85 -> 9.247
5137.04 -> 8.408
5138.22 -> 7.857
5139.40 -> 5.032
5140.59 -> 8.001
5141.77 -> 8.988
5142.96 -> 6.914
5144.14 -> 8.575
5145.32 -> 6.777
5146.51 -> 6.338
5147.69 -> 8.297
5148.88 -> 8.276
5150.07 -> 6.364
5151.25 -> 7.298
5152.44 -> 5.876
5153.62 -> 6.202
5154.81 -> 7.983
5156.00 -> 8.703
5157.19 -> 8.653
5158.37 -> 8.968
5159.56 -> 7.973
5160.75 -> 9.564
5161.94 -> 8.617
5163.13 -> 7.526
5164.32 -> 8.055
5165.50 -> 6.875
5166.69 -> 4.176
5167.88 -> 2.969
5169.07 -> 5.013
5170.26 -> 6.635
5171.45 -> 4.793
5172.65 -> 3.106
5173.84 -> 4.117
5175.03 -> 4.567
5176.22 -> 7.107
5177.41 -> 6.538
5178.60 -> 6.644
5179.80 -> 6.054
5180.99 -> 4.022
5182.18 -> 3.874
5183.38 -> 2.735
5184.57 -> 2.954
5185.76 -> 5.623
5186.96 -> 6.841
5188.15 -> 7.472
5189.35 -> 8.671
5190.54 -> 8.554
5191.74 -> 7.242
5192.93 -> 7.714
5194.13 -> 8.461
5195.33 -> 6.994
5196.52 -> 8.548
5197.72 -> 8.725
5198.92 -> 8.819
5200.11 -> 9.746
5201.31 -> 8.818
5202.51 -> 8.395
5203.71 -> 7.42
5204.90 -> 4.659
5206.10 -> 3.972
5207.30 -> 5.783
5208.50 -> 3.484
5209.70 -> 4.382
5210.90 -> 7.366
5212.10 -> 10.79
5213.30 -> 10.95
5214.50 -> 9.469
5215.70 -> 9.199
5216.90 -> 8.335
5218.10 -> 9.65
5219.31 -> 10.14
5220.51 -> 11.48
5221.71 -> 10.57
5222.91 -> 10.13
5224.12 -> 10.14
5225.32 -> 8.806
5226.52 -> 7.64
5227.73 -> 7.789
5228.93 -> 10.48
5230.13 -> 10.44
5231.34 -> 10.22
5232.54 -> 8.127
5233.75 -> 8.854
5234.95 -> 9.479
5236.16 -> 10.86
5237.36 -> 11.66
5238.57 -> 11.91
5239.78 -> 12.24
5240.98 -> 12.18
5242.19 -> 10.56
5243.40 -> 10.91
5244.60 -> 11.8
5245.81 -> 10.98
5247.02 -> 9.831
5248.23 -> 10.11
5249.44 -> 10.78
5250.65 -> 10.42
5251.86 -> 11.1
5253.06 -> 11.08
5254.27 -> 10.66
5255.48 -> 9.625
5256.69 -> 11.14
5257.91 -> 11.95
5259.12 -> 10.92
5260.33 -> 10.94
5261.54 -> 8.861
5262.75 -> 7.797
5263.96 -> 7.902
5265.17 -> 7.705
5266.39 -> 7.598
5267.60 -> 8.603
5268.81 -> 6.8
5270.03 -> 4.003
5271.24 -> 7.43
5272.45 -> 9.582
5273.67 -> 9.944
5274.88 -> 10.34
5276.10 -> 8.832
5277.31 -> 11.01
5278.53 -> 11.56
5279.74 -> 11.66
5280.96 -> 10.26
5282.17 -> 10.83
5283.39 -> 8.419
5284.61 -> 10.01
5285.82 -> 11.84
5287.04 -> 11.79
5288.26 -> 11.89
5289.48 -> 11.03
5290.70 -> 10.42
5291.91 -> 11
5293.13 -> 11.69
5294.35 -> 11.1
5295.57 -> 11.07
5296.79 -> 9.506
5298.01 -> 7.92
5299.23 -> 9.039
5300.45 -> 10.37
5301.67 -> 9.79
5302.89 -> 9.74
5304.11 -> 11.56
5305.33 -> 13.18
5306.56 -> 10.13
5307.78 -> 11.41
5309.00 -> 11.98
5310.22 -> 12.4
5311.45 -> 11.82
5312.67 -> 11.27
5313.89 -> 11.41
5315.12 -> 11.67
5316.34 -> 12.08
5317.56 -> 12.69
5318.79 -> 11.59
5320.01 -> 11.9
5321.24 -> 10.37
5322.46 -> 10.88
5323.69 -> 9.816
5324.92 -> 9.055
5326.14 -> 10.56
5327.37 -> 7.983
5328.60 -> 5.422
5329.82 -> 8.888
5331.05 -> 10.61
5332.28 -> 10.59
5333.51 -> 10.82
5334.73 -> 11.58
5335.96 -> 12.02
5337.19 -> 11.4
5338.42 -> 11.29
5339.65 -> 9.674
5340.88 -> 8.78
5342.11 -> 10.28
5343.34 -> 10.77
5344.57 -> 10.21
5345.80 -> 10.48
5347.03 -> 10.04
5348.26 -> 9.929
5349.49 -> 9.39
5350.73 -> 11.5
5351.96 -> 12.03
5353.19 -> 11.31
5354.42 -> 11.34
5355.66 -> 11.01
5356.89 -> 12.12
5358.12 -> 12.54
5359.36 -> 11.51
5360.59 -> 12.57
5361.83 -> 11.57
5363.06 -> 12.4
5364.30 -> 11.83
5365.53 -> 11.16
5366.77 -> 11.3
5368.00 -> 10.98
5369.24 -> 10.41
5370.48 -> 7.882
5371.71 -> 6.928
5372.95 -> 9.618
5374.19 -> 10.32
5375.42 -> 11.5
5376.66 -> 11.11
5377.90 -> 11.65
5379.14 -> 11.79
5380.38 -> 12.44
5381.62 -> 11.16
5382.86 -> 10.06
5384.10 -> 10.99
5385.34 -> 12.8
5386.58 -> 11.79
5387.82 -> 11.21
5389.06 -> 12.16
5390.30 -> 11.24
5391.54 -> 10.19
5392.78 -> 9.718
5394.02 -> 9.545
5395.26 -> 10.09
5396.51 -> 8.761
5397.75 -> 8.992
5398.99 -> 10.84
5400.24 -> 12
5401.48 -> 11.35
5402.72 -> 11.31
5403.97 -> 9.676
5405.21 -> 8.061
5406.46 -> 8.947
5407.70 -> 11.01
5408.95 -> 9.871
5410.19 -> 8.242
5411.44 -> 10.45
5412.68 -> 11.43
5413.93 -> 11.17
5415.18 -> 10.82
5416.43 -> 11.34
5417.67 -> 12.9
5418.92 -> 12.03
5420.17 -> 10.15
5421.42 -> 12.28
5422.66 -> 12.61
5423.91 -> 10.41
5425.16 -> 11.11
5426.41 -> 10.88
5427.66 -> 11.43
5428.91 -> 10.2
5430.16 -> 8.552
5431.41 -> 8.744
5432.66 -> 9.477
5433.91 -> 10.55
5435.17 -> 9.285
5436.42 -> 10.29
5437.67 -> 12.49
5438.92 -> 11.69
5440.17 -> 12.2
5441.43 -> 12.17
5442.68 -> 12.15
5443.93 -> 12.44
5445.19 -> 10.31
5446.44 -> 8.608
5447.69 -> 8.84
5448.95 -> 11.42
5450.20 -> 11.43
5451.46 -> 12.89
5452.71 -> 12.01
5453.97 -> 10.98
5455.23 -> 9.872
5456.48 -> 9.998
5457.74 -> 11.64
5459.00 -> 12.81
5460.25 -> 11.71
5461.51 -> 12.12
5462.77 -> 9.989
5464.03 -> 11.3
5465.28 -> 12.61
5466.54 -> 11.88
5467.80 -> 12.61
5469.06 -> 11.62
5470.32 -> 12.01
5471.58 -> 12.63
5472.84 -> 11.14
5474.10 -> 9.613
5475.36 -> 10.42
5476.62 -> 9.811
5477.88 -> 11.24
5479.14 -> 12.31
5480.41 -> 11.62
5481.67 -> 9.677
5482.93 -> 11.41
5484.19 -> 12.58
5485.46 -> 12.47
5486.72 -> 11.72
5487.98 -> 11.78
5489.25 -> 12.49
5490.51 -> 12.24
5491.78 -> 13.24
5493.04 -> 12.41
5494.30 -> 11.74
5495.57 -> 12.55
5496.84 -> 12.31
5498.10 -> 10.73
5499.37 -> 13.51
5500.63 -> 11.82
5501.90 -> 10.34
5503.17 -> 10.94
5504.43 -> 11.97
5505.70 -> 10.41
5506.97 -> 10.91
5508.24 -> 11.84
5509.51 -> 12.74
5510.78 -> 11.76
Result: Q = 0.29 mag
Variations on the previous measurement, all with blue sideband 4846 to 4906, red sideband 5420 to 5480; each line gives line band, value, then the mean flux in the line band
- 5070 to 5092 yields 0.28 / 7.74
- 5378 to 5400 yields 0.01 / 10.8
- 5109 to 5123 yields 0.27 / 7.9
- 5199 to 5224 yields 0.25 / 8.29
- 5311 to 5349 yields 0.02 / 10.5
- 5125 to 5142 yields 0.30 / 7.68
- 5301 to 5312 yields -0.06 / 11.3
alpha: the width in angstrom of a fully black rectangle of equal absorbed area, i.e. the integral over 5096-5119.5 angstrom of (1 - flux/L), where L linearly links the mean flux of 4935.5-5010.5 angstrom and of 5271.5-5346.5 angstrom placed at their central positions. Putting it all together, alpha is 5.4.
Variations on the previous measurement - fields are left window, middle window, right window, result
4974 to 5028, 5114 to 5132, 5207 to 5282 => 2.9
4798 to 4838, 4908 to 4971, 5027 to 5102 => -4.1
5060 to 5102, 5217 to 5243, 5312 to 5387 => -1.9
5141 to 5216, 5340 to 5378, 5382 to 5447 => -3.7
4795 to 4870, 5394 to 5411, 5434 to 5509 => 2.0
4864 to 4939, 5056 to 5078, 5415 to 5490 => 4.8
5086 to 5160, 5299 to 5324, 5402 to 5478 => -4.2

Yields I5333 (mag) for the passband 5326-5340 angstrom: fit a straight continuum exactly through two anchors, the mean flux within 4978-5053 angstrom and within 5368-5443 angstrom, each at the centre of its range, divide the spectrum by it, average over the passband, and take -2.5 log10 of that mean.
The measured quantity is 0.02 mag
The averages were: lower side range 8.36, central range 10.1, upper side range 10.7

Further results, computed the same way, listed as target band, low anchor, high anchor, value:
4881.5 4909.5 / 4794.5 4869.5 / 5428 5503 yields 0.02 mag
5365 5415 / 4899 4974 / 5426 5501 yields 0.06 mag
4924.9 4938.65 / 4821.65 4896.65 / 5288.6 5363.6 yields -0.02 mag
